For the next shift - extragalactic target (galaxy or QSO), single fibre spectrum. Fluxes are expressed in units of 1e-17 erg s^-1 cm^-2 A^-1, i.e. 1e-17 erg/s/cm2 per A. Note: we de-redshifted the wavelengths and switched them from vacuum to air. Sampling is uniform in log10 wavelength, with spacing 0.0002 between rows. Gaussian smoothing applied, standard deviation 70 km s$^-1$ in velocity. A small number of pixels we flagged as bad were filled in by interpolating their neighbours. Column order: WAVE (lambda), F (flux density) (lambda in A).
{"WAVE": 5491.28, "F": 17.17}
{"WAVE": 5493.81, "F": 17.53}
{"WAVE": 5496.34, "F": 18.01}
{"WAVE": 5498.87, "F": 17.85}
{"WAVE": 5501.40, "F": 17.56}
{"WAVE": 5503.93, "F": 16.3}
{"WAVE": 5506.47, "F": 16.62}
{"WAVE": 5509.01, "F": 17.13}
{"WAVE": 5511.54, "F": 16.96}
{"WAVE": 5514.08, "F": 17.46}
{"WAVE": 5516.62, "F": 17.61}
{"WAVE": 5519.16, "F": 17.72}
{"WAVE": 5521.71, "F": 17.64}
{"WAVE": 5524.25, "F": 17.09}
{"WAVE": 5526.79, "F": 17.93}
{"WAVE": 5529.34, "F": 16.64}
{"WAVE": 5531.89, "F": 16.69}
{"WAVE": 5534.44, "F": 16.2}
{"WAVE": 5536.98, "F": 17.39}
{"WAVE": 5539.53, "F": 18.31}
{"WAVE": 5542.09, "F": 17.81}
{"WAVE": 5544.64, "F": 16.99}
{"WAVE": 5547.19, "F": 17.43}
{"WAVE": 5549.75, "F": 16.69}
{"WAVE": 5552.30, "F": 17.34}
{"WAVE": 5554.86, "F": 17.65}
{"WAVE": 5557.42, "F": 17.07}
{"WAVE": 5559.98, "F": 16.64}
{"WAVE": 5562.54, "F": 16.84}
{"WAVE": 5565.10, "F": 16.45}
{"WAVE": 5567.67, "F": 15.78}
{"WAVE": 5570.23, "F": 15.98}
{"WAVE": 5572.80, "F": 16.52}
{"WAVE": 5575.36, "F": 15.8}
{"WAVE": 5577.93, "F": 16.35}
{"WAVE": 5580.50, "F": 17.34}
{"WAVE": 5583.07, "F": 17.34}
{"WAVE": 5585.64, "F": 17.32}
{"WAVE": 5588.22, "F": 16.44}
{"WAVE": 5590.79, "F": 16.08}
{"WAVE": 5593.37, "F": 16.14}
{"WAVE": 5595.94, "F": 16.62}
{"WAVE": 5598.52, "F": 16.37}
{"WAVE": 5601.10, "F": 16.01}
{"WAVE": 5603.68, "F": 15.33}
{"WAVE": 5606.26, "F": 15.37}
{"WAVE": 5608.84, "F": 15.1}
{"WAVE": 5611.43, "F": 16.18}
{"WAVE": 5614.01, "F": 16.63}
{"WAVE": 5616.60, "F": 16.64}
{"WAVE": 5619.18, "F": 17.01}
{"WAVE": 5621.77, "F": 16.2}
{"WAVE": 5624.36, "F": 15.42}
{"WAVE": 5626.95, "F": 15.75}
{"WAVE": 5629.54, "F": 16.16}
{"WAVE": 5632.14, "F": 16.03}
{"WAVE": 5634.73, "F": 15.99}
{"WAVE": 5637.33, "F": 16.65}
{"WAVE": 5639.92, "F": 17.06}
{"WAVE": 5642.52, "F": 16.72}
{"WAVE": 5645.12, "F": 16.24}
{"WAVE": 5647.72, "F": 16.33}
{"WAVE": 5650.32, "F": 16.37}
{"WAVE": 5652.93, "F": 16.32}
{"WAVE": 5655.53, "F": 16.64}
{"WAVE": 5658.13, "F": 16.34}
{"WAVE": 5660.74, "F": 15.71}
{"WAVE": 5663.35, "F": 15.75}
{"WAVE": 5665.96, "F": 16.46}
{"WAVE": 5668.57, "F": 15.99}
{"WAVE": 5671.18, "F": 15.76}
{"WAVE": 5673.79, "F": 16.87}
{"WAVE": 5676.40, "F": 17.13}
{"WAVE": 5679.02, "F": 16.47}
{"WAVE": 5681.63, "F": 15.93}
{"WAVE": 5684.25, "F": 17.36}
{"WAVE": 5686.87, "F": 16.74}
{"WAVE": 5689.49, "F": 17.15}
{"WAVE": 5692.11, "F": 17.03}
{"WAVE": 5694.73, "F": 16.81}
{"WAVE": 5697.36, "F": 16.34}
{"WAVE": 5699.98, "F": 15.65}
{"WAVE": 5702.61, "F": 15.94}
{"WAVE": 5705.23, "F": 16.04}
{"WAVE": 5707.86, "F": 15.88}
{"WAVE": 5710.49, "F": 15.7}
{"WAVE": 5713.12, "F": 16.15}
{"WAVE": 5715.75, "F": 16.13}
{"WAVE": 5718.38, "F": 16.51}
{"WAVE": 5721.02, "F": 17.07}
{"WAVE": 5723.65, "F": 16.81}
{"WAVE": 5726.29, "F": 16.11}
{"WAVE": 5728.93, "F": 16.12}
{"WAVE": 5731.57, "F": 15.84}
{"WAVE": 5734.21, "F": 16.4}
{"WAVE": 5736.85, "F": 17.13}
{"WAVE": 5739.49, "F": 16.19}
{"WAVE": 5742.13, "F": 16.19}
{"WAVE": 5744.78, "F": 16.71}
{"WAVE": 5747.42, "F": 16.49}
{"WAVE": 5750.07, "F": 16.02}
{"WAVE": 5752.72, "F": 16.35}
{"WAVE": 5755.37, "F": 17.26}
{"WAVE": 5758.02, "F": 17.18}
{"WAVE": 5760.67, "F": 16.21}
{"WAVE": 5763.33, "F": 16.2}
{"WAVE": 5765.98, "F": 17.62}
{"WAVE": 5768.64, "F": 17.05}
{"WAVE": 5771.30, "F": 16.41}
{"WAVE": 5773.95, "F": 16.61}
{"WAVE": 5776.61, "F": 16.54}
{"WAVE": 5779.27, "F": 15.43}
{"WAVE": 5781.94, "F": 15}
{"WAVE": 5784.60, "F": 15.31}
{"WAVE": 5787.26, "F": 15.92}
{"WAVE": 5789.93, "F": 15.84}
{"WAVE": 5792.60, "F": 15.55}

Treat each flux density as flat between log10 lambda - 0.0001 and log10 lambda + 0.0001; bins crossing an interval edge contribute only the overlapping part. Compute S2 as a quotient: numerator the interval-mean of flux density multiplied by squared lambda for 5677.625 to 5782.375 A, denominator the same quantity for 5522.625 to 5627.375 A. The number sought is 1.04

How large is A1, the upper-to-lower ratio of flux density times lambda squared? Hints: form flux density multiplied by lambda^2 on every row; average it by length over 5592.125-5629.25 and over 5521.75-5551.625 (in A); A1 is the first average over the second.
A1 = 0.96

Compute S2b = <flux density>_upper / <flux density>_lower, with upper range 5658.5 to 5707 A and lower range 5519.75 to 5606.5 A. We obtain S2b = 1.0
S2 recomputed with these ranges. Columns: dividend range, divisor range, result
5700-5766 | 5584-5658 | 1.05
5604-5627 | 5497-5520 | 0.96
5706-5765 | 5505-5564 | 1.02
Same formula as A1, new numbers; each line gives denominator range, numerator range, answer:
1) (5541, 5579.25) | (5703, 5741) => 1.03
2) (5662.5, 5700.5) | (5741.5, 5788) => 1.02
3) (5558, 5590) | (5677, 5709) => 1.04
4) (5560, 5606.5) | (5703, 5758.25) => 1.05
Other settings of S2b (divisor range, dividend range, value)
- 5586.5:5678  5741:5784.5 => 1.01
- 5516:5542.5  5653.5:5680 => 0.94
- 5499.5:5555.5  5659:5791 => 0.95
